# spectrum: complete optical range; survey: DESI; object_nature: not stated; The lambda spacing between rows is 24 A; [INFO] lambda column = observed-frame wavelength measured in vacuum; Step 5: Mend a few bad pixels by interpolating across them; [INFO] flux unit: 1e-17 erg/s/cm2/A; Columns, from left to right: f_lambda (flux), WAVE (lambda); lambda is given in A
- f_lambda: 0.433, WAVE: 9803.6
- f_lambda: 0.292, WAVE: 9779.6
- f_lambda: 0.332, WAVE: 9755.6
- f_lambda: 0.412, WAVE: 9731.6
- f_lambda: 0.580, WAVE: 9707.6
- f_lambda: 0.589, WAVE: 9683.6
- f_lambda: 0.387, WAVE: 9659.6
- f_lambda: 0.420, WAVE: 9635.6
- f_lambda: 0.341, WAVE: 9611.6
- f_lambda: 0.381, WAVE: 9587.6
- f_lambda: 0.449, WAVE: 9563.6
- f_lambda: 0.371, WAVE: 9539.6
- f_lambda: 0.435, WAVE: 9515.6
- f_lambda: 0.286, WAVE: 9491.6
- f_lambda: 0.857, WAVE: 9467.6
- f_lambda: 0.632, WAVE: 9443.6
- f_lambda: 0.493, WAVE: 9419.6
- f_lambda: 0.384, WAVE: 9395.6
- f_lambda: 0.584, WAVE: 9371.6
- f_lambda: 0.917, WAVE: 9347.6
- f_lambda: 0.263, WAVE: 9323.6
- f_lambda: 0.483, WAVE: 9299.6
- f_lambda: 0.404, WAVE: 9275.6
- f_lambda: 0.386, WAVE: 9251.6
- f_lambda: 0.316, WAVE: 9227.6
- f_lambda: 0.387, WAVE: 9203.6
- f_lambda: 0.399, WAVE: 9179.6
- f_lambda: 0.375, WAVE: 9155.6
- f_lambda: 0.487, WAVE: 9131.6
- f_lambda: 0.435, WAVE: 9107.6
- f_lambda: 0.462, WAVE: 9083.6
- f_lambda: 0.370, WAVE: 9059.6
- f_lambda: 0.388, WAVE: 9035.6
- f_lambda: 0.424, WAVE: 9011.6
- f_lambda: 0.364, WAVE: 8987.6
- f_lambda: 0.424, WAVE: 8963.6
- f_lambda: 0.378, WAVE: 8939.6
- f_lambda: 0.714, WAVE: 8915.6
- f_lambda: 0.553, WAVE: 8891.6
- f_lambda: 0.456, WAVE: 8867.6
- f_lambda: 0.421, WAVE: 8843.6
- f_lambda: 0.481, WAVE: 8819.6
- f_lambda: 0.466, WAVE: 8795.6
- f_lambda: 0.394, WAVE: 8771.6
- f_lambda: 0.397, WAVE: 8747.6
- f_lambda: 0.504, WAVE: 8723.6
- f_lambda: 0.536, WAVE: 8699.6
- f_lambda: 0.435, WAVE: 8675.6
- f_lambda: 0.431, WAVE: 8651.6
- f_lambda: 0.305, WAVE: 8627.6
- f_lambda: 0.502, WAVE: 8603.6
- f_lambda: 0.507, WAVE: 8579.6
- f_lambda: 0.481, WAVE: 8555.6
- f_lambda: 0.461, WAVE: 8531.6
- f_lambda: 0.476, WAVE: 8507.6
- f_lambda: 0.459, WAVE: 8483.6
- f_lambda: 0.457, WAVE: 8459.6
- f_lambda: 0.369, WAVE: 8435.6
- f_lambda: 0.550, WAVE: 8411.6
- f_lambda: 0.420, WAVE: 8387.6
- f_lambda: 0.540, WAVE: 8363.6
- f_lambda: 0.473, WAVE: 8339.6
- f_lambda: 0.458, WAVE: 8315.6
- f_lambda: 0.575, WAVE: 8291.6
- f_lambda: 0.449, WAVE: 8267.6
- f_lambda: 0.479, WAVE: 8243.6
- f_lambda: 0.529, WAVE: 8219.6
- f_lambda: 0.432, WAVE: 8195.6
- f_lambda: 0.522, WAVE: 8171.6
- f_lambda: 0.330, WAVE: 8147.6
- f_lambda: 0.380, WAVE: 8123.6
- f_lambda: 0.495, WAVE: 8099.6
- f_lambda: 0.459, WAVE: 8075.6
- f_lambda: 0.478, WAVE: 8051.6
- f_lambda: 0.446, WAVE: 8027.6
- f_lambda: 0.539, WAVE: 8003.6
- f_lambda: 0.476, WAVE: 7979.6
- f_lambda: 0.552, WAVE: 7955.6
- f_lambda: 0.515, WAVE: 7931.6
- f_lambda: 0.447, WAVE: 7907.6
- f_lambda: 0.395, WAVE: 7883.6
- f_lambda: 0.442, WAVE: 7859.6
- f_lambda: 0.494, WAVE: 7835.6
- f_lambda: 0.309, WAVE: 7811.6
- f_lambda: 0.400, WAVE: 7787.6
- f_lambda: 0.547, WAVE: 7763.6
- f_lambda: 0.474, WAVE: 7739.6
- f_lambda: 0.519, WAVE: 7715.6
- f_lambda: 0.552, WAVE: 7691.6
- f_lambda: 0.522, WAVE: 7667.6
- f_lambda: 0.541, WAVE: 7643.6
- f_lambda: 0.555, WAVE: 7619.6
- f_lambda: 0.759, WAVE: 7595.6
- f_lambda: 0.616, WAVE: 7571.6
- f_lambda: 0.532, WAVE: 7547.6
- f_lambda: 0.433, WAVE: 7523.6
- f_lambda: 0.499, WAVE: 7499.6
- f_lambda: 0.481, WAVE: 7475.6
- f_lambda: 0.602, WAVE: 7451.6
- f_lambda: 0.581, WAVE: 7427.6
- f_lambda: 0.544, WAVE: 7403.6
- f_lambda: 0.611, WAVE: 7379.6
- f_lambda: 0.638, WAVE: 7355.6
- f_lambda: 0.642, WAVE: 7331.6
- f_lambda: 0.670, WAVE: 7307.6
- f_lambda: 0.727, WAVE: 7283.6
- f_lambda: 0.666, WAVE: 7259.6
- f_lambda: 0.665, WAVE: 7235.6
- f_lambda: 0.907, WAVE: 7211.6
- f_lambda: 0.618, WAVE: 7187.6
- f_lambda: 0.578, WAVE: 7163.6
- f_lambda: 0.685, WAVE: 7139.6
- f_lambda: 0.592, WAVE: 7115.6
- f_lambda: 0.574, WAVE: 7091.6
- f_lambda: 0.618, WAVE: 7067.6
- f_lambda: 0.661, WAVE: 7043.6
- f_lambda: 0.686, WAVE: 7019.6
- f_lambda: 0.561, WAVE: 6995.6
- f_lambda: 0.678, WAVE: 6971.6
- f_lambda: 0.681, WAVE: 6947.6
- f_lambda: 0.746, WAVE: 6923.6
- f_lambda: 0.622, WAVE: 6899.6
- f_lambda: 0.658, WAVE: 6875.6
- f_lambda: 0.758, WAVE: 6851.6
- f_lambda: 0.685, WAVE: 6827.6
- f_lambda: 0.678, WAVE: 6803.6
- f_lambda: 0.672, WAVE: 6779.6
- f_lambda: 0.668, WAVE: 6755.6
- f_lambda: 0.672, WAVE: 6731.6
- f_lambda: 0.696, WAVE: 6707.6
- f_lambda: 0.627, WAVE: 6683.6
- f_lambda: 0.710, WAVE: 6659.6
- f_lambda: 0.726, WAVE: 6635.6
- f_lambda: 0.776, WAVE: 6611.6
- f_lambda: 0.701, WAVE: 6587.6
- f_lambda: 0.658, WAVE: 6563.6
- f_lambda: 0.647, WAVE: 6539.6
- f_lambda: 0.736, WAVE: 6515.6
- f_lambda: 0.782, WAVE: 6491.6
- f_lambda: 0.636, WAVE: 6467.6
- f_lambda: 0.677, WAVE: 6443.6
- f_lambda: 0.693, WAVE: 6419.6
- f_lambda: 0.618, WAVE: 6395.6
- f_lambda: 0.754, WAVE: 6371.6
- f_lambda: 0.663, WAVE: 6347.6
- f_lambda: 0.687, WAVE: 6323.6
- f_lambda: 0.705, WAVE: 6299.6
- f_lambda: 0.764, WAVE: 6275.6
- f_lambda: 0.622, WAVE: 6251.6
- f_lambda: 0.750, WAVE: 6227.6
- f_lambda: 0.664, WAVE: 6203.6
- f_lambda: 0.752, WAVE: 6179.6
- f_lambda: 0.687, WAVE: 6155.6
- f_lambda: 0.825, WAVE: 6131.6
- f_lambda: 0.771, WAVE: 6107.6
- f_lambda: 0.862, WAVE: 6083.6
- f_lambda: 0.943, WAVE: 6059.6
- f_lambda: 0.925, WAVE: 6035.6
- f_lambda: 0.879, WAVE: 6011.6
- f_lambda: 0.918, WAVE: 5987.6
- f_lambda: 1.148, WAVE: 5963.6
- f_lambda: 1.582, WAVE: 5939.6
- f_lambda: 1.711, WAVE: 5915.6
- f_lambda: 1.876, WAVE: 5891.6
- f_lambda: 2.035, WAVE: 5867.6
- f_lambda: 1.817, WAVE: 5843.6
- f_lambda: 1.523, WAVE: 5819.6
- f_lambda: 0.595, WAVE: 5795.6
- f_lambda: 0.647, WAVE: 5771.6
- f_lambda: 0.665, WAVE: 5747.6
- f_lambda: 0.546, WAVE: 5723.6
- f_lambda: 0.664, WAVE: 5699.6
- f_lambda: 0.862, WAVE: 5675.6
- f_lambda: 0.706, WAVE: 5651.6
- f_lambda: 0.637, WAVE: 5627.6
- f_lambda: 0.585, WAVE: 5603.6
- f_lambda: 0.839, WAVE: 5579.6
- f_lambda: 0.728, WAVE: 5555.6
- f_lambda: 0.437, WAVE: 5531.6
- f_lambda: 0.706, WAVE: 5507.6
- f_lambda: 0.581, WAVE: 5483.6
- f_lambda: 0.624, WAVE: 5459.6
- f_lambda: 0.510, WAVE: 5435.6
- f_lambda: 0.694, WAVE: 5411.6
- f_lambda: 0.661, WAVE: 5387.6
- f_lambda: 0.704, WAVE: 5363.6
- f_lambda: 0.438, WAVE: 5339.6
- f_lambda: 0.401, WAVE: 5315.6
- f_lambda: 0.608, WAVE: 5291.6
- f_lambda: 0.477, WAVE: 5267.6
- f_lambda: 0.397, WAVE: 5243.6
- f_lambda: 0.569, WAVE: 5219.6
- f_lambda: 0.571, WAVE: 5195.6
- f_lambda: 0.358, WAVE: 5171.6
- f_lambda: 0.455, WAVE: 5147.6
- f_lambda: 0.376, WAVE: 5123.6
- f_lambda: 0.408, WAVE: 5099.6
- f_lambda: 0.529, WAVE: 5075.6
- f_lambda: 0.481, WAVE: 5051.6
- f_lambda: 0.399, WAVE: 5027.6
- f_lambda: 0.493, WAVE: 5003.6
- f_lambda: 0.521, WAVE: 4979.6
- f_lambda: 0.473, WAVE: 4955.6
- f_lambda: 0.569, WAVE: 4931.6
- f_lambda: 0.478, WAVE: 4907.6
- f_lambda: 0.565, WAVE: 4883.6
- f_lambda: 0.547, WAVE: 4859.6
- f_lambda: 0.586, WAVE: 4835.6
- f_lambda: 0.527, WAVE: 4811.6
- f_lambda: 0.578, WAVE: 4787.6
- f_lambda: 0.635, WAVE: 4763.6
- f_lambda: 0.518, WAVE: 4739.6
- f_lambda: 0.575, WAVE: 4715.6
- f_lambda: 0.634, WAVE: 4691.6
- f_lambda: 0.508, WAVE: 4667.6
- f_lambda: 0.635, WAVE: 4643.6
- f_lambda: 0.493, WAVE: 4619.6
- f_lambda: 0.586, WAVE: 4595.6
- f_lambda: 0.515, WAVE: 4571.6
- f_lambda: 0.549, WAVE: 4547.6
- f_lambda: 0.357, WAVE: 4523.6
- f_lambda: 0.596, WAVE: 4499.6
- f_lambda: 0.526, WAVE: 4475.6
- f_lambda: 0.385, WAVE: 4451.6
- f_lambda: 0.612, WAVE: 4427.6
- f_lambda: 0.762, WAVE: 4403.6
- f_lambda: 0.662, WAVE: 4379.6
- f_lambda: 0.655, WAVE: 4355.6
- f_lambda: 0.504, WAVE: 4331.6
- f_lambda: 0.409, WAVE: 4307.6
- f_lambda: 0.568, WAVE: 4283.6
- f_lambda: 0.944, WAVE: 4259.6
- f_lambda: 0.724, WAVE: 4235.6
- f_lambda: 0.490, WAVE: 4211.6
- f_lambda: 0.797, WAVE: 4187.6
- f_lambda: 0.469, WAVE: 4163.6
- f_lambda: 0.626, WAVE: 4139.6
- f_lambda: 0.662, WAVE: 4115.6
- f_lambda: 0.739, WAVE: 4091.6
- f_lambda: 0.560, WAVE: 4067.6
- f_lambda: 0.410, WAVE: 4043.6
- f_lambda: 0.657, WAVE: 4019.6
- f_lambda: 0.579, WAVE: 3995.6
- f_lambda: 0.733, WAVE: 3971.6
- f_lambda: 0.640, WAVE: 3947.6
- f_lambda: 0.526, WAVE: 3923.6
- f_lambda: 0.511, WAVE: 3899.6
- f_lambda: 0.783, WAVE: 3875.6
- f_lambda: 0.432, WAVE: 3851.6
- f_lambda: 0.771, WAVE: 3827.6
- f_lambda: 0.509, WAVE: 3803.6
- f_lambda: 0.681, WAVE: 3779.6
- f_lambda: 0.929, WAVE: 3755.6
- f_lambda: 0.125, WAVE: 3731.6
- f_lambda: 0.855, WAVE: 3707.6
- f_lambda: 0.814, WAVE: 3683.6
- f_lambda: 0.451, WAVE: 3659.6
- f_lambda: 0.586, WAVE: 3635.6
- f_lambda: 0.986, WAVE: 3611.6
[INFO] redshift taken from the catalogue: 0.44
